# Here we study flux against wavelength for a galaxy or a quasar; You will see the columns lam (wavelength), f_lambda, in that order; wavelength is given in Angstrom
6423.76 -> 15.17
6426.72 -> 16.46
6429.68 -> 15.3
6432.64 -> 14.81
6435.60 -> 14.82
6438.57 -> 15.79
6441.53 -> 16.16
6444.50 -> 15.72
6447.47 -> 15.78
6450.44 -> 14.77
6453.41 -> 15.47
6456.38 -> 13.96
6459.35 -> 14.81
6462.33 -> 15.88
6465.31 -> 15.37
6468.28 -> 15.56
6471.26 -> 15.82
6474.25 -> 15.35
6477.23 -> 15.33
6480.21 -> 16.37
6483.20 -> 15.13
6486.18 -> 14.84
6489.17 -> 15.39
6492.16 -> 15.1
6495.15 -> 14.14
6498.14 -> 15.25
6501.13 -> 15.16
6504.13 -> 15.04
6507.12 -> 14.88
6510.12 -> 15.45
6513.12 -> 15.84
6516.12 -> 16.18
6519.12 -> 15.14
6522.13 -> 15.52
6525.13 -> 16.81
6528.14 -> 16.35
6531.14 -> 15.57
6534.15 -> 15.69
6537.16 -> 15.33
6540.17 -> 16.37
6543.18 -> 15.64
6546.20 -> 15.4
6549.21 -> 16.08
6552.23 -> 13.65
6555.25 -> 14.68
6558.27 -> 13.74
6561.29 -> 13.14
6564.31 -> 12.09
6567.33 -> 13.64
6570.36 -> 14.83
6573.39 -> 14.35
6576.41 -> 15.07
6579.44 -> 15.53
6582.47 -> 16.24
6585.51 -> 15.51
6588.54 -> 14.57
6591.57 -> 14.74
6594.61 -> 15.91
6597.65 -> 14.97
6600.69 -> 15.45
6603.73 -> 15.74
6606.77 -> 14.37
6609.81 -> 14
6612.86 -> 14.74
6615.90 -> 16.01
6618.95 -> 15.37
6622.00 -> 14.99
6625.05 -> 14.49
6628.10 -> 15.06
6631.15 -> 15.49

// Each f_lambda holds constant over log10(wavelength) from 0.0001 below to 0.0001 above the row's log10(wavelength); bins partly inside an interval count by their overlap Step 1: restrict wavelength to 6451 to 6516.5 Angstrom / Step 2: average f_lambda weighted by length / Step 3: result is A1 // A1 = 15.3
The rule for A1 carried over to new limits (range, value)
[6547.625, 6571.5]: 14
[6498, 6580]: 15.1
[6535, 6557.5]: 15.3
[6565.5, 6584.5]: 14.9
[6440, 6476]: 15.4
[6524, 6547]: 15.9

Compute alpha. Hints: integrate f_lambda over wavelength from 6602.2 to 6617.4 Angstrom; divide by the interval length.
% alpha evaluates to 15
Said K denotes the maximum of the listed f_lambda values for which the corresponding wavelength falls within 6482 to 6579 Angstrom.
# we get 16.81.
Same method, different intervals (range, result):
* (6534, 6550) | 16.37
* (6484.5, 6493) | 15.39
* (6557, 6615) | 16.24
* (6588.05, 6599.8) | 15.91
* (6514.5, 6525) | 16.18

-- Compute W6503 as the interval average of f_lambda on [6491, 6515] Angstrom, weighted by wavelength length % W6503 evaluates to 15.1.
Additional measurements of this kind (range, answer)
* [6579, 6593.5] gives 15.3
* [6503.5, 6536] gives 15.7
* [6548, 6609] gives 14.7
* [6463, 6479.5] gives 15.5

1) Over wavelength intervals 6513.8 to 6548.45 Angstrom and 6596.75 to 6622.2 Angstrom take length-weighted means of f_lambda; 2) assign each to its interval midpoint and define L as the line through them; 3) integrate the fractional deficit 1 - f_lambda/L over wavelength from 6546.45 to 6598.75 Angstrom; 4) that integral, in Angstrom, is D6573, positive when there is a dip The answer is 2.6 Angstrom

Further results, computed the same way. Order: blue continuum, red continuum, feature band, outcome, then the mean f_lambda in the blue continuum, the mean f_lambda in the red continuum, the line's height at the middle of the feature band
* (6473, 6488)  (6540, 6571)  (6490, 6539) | -1.8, 15.4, 14.4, 14.9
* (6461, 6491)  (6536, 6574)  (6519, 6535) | -1.1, 15.5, 14.5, 14.9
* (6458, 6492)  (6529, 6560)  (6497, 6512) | 0.2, 15.4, 15.2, 15.3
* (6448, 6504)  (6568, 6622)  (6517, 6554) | -1.1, 15.2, 15.1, 15.2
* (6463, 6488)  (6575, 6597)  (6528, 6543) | -0.4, 15.5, 15.3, 15.4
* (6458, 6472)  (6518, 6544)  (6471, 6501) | 0.7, 15.5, 15.8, 15.6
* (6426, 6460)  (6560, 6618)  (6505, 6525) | -0.7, 15.3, 14.8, 15.1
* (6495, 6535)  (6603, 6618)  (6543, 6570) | 2.0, 15.5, 15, 15.3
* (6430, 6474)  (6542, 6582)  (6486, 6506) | 0.0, 15.3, 14.5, 15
